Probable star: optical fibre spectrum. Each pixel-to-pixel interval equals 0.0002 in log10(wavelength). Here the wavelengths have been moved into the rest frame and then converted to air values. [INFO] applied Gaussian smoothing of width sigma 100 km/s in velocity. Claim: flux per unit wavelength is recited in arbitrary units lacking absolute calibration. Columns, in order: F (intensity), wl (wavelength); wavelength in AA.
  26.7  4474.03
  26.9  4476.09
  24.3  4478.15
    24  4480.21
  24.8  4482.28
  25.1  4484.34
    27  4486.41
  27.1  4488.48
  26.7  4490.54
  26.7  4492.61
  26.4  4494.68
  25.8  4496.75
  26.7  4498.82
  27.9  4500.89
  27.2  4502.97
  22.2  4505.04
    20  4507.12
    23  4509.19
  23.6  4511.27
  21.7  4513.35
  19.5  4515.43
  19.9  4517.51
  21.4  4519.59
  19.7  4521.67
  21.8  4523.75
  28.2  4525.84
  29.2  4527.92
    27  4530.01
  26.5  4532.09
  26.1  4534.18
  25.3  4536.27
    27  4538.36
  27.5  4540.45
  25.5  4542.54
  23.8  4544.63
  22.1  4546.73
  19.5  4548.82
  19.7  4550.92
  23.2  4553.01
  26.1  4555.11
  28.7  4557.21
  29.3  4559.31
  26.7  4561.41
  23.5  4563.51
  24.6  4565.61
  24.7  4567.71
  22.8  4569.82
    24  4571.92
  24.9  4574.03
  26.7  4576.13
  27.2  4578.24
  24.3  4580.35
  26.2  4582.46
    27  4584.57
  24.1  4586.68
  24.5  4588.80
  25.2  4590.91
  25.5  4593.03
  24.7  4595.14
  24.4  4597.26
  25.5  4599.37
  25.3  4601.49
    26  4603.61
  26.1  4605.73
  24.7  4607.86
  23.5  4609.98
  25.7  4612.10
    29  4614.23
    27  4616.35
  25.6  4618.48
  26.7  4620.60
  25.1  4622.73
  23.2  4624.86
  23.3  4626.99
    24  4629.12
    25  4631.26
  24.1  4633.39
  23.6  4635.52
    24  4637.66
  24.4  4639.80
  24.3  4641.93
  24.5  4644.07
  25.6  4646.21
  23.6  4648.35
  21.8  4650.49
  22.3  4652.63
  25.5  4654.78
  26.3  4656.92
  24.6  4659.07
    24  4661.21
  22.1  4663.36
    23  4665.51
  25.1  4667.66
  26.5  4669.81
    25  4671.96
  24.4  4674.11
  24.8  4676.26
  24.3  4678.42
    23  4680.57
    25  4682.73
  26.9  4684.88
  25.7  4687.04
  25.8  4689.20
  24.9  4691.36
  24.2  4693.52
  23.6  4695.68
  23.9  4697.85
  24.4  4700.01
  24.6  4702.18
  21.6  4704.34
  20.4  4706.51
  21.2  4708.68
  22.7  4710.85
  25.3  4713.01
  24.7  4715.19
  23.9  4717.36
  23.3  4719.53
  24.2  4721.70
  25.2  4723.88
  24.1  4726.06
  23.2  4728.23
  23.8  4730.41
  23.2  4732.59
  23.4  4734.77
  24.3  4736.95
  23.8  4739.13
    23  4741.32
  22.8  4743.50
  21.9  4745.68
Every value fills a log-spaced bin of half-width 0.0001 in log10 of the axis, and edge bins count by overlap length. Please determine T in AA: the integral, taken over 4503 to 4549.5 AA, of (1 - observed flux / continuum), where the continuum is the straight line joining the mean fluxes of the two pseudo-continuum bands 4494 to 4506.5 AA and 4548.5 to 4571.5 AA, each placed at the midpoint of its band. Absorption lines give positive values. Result 2.7 AA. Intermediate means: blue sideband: 25.8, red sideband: 24.6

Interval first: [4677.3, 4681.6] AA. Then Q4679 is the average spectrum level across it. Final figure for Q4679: 23.7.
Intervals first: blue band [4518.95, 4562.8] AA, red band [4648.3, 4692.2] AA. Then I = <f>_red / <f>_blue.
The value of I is 0.98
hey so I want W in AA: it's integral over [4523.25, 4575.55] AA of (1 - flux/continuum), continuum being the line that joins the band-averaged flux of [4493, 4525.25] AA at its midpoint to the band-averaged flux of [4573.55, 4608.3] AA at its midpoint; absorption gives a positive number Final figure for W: -1.8 AA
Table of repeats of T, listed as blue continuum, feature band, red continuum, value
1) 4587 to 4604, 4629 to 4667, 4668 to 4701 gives 1.34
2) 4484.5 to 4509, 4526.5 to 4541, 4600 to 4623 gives -0.68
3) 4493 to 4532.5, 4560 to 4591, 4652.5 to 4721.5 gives -1.30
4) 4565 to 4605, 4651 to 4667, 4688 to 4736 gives 0.26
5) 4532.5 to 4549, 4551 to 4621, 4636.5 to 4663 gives -2.41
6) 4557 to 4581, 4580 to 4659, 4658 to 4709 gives 0.08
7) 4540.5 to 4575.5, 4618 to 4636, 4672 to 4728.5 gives -0.18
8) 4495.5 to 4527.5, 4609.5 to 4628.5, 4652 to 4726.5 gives -1.28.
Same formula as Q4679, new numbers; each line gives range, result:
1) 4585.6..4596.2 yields 24.8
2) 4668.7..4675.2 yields 25.3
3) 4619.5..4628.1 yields 24.6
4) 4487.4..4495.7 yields 26.7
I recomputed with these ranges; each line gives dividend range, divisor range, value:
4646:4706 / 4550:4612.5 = 0.97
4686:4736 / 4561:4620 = 0.94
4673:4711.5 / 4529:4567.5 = 0.95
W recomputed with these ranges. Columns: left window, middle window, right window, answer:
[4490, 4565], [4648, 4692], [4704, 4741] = -1.4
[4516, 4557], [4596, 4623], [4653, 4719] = -1.7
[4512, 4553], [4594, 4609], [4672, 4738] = -0.9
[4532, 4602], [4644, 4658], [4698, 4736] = 0.0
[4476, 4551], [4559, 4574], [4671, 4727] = -0.3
